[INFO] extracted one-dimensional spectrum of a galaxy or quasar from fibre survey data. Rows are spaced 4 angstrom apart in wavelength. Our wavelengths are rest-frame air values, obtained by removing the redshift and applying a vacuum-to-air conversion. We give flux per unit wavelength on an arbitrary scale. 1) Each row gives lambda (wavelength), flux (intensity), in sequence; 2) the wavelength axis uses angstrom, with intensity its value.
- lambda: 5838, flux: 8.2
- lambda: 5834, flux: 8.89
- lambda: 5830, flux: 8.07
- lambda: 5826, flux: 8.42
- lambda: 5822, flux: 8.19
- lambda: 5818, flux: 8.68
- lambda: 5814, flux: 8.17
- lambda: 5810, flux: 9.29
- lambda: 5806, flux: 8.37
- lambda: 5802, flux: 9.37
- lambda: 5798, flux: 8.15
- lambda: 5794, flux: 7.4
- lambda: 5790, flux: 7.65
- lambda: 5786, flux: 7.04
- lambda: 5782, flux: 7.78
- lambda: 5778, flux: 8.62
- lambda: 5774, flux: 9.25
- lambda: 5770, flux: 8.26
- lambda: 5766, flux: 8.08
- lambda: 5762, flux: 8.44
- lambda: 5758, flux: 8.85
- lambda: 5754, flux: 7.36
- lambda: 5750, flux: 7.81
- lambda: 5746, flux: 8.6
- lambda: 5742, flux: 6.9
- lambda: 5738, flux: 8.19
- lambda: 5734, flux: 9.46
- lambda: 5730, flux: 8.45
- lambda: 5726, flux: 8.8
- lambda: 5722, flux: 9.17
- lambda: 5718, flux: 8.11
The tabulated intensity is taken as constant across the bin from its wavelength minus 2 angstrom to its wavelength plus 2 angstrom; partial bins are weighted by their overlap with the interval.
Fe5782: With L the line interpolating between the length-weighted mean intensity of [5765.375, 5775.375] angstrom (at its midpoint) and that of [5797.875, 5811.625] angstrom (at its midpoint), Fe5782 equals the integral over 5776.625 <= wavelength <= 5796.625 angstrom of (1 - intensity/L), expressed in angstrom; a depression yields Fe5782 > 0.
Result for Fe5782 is 2.33 angstrom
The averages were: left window 8.55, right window 8.87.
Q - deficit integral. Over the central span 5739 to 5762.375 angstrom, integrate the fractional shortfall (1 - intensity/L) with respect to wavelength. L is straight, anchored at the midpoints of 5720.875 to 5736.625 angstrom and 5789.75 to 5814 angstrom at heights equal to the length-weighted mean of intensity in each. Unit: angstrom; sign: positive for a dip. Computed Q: 2.1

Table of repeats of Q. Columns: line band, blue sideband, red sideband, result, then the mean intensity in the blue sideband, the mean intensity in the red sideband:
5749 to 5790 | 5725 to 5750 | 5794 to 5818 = 1.50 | 8.34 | 8.56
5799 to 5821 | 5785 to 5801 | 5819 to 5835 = -1.87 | 7.71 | 8.38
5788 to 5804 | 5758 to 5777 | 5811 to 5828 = 0.63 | 8.55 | 8.42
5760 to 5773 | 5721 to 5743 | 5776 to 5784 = -0.07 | 8.54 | 8.2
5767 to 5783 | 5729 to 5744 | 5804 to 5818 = -0.12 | 8.24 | 8.62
